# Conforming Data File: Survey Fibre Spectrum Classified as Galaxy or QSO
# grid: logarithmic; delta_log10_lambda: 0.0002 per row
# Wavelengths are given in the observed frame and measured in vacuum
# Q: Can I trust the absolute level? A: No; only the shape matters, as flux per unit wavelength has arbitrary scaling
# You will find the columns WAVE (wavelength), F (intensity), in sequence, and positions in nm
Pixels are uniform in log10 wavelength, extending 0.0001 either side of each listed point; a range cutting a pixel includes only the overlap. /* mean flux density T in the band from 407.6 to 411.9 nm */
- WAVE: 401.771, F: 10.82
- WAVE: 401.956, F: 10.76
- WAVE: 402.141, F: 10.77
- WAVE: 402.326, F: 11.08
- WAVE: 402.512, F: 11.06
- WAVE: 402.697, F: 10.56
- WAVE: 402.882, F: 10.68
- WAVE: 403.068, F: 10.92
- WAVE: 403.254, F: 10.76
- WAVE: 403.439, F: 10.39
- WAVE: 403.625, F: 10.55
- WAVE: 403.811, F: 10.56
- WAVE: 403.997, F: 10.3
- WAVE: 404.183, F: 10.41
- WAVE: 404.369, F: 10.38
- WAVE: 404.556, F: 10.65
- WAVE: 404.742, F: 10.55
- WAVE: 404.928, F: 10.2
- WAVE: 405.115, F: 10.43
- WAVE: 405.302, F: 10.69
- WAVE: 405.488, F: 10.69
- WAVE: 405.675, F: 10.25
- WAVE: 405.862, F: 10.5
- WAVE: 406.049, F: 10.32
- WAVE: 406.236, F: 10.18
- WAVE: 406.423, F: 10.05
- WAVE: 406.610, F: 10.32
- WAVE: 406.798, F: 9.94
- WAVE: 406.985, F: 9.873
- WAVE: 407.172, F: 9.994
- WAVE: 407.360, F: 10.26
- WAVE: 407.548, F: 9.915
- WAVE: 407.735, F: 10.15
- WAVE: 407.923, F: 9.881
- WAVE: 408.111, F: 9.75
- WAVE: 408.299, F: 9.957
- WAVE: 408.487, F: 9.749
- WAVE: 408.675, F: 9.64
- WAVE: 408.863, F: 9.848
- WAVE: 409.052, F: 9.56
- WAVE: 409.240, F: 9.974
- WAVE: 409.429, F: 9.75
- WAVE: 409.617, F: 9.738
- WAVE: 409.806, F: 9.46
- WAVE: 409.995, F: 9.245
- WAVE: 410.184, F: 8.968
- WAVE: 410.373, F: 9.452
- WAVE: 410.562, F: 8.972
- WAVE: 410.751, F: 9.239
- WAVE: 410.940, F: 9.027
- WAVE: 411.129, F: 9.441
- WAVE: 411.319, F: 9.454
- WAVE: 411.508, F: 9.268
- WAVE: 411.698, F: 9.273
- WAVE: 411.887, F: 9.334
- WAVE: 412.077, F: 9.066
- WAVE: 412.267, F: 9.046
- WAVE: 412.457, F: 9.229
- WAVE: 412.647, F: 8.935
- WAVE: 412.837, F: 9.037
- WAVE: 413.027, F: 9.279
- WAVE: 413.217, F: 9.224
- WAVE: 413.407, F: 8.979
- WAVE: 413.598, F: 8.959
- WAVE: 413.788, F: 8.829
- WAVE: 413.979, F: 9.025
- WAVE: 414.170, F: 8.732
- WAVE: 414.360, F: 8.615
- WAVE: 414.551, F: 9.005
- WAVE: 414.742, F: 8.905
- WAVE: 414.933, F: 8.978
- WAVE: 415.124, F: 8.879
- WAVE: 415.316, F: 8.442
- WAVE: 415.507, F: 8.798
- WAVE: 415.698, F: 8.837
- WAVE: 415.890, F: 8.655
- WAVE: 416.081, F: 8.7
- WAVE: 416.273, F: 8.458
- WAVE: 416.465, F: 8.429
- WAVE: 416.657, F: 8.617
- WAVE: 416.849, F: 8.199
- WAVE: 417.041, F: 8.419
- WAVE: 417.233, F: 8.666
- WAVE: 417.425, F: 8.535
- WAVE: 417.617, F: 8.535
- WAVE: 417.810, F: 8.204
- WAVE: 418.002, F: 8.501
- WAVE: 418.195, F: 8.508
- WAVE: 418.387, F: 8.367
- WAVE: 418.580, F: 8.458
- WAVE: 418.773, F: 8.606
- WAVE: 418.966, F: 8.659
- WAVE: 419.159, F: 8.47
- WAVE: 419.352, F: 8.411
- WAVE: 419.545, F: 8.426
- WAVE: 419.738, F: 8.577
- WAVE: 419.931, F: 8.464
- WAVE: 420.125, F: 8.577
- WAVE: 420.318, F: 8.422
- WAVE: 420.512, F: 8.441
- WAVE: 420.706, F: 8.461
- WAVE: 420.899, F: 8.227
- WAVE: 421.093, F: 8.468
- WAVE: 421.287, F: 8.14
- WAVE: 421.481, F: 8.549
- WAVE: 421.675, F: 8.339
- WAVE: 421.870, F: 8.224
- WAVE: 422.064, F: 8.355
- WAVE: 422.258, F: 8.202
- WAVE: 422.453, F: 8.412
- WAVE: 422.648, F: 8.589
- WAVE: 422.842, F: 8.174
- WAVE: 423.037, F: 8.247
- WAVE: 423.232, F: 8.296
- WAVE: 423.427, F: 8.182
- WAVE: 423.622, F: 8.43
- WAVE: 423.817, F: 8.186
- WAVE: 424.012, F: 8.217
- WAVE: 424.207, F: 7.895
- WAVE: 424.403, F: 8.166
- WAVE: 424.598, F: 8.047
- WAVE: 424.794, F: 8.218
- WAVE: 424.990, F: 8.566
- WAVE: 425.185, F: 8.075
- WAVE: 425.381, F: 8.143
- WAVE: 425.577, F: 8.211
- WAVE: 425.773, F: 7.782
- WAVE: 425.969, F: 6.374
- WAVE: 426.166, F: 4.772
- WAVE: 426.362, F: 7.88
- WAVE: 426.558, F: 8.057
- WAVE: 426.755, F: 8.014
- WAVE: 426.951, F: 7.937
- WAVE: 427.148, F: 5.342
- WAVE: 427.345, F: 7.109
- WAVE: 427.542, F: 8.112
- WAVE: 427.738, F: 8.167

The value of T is 9.54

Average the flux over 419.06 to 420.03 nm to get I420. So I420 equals 8.47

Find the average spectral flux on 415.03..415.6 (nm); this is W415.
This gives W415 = 8.7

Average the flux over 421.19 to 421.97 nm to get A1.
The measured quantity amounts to 8.31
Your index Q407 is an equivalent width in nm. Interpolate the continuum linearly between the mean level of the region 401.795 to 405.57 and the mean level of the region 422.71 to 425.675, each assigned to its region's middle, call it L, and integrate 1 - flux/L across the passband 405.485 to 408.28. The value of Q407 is 0.04 nm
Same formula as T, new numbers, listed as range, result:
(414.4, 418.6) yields 8.6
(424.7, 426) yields 7.99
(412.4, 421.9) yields 8.63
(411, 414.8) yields 9.08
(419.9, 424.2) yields 8.33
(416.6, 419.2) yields 8.48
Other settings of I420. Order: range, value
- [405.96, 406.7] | 10.2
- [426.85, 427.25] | 6.65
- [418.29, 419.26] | 8.51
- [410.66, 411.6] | 9.29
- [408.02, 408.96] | 9.79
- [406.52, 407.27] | 10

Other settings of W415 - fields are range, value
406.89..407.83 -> 10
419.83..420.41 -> 8.49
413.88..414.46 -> 8.79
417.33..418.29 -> 8.45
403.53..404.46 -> 10.4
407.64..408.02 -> 10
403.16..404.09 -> 10.5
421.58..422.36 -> 8.27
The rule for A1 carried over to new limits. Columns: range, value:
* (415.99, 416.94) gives 8.47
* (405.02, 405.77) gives 10.5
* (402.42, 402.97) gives 10.8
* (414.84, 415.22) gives 8.92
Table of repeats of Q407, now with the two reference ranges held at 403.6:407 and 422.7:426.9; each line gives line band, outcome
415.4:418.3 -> 0.12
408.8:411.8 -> 0.10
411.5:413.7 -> 0.07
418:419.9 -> 0.03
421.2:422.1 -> 0.00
